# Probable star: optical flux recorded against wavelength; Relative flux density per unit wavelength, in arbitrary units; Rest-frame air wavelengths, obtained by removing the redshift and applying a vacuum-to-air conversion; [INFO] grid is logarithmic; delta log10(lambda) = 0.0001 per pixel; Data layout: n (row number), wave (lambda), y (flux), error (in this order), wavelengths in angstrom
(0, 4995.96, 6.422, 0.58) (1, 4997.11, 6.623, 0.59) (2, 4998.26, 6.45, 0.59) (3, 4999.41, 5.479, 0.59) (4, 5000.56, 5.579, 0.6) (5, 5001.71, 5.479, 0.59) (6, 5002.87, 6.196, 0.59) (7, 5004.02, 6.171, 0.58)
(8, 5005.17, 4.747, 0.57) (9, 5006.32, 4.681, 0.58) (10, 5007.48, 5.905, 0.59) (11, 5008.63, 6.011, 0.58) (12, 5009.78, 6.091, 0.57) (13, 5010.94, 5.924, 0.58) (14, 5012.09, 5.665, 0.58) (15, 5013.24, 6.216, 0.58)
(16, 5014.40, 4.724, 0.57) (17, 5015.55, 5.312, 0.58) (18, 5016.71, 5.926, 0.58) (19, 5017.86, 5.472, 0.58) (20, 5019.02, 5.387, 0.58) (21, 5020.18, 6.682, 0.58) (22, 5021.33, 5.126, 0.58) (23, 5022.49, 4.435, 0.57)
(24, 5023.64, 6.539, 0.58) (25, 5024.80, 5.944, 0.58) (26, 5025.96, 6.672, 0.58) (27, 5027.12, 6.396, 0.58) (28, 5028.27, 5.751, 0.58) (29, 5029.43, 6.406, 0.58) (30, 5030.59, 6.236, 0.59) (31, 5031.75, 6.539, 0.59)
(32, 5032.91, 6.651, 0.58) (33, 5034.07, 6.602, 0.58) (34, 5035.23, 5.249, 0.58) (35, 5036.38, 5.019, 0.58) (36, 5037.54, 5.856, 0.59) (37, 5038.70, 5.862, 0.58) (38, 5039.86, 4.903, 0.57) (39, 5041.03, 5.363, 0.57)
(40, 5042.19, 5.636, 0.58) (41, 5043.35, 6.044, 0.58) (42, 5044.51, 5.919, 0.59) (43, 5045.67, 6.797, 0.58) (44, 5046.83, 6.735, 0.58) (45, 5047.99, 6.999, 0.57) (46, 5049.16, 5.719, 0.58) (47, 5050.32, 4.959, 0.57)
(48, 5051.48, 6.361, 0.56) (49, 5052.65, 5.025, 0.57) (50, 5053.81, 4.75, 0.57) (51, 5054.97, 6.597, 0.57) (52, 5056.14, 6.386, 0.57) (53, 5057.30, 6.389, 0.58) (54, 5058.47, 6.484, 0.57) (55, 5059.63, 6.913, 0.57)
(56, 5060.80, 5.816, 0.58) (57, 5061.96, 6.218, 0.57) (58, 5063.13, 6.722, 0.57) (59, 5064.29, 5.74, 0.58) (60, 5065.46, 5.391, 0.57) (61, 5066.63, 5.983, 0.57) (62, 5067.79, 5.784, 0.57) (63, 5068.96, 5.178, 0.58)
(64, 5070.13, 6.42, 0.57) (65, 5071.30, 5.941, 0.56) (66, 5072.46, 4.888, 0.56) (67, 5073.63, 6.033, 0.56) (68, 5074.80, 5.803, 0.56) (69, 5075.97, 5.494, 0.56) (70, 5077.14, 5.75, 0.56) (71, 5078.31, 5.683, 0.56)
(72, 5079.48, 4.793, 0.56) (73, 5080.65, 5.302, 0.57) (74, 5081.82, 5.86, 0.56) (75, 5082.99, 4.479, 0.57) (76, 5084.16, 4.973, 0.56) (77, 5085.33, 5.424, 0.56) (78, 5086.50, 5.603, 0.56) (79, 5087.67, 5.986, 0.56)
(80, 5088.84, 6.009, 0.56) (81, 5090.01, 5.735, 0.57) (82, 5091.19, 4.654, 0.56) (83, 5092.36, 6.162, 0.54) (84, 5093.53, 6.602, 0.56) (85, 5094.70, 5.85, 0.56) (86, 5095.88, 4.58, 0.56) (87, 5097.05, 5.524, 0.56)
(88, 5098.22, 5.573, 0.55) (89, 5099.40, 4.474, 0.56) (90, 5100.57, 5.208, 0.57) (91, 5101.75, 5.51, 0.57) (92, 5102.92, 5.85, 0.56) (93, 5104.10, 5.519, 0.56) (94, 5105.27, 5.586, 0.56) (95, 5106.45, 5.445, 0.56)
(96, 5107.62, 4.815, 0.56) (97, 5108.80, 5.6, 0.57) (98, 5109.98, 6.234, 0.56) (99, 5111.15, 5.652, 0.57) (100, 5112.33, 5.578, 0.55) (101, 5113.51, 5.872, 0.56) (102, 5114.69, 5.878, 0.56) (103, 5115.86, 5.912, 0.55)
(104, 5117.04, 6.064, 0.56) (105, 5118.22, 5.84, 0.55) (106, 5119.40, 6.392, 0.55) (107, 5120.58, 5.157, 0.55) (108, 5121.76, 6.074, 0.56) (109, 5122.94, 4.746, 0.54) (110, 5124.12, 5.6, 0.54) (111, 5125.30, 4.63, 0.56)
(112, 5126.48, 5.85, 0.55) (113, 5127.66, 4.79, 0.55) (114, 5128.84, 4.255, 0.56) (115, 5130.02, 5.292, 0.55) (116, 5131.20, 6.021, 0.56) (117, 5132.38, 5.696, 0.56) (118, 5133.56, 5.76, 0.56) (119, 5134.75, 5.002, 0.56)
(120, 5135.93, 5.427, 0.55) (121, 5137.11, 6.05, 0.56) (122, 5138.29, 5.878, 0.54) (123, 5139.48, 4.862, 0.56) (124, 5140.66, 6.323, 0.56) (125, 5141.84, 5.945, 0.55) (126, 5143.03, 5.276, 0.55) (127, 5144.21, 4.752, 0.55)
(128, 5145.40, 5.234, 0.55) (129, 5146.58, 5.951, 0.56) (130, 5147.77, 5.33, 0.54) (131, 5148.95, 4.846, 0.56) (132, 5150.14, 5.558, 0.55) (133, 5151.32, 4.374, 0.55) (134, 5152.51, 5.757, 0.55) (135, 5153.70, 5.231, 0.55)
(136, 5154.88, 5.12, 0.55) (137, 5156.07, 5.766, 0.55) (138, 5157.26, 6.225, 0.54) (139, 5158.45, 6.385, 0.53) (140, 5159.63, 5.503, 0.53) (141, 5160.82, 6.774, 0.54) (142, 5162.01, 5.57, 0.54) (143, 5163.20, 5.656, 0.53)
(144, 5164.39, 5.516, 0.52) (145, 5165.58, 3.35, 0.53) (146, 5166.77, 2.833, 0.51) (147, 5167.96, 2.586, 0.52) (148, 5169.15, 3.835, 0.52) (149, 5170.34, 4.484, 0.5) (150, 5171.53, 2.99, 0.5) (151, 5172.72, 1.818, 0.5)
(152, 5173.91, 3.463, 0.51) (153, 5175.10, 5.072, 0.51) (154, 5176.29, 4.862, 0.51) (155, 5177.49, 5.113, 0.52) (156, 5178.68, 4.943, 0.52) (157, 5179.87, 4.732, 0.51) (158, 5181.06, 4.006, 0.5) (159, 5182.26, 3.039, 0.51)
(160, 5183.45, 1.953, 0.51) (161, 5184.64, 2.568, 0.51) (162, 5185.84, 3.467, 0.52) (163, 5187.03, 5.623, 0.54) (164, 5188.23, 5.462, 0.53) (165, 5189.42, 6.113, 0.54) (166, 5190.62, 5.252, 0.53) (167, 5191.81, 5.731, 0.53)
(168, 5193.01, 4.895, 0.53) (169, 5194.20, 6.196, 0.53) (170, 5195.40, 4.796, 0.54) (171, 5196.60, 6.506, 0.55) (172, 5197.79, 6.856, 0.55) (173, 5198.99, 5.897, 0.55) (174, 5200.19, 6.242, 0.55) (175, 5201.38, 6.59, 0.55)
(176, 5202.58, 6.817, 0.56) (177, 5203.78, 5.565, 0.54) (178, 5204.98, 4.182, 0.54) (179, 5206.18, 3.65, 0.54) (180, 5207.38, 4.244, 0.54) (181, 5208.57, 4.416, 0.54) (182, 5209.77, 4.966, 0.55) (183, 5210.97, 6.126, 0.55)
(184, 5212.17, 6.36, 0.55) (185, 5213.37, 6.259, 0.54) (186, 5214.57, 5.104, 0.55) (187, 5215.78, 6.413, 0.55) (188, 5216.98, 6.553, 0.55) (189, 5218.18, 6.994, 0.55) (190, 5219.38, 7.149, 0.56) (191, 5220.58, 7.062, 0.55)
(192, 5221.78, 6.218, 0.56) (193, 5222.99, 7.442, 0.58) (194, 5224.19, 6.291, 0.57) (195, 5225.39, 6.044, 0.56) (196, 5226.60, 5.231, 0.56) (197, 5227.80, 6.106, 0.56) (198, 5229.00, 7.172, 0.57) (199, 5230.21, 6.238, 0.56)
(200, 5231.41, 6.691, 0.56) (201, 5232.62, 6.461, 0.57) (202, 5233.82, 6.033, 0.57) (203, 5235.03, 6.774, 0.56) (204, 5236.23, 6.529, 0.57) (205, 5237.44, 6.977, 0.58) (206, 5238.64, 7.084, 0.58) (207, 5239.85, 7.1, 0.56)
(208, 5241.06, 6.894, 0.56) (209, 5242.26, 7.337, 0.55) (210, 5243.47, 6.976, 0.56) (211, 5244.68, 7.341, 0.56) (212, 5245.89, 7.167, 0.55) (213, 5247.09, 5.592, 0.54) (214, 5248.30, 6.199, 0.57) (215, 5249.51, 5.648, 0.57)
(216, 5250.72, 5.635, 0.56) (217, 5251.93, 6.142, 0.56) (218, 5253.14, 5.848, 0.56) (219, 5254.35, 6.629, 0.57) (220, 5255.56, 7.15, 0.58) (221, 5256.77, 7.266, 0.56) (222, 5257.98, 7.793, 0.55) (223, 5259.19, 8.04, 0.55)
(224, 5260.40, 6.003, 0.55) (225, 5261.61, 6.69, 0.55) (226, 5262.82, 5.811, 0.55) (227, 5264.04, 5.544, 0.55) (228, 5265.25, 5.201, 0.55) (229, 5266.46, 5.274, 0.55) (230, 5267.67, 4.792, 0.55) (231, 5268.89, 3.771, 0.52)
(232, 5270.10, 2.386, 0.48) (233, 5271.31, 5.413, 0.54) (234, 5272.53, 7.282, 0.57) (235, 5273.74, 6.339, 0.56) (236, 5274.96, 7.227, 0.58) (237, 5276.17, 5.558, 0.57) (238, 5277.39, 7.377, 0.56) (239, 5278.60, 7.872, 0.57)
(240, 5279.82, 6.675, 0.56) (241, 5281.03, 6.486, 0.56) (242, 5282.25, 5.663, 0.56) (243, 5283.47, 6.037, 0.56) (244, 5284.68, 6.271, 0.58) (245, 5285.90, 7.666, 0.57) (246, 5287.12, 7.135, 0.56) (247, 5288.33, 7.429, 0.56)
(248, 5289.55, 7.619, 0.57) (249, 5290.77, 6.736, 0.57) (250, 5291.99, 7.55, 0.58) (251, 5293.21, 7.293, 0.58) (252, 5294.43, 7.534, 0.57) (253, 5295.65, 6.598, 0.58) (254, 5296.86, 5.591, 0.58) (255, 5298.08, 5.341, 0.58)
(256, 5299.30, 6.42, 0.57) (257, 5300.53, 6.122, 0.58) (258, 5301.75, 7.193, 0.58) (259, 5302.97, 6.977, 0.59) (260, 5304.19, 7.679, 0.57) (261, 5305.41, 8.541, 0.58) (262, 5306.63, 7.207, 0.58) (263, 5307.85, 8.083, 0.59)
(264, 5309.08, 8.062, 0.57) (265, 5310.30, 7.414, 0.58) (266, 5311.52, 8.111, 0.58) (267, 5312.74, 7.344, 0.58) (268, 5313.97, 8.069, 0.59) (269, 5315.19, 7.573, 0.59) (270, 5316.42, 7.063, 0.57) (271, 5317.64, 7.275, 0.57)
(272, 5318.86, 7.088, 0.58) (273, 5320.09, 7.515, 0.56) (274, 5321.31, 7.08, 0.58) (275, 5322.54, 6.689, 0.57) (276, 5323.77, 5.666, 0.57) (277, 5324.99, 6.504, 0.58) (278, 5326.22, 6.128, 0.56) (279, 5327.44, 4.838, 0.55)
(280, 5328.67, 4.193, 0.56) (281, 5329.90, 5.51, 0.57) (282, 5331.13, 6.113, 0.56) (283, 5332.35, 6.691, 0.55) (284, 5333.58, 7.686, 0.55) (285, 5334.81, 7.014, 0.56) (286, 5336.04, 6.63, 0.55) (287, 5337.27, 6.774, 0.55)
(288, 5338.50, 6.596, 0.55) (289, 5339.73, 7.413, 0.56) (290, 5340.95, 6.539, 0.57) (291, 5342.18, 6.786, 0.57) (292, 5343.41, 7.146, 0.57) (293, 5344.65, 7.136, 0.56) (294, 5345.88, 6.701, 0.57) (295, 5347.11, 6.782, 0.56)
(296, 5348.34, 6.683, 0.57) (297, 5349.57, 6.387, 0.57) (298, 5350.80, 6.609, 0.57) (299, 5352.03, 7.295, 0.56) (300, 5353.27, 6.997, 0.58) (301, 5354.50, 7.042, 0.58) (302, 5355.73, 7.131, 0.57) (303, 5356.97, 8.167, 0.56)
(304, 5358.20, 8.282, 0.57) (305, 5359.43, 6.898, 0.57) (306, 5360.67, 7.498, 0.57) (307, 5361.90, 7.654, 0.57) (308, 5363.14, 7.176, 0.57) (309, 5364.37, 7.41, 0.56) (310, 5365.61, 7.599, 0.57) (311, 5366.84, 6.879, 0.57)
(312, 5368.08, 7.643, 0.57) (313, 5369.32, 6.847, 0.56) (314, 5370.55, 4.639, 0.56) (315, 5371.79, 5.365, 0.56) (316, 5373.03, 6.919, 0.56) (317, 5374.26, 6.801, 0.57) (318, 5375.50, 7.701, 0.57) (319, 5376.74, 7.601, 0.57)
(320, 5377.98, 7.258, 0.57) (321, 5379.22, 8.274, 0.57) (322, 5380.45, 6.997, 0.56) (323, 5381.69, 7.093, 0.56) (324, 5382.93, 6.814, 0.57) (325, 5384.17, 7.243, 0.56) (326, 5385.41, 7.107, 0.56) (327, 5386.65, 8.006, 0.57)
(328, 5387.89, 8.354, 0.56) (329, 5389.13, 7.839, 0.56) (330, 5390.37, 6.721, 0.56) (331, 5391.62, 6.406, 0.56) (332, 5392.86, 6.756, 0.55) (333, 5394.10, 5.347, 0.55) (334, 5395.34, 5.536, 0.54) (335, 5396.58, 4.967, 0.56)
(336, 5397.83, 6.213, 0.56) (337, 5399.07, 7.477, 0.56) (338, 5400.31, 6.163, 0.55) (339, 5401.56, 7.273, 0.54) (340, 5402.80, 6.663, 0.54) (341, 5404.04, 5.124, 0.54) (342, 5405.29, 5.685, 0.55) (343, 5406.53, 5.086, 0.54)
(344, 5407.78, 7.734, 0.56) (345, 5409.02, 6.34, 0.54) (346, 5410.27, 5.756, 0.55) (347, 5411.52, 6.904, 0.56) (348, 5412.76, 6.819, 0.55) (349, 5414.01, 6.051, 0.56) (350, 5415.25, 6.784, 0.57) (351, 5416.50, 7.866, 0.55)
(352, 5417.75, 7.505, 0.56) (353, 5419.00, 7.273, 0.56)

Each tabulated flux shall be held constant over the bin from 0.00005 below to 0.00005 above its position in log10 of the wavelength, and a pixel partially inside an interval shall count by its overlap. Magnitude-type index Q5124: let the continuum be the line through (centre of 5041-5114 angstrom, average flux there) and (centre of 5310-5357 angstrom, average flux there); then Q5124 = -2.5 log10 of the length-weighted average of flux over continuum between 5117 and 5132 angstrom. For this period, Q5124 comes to 0.10 mag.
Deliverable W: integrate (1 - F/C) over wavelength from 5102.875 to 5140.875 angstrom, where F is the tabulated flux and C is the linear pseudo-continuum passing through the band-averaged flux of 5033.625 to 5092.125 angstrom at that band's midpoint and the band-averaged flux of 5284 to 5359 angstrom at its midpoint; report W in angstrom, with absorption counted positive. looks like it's 3.02 angstrom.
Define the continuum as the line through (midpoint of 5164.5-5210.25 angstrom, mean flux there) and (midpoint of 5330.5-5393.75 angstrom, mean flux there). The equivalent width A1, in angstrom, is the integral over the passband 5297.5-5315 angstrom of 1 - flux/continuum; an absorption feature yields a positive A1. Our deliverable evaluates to -2.9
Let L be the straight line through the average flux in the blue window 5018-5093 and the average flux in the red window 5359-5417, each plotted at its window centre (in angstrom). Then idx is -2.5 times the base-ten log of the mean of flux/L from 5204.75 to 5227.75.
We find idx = 0.08 mag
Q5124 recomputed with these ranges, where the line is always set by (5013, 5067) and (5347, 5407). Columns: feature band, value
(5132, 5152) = 0.147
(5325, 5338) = 0.096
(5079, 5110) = 0.120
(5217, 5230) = -0.020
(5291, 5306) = -0.039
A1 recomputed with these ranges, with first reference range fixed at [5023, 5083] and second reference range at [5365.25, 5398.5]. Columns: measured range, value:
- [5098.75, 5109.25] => 1.3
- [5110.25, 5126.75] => 1.2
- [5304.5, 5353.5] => -1.5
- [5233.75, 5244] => -0.7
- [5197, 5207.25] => 1.1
